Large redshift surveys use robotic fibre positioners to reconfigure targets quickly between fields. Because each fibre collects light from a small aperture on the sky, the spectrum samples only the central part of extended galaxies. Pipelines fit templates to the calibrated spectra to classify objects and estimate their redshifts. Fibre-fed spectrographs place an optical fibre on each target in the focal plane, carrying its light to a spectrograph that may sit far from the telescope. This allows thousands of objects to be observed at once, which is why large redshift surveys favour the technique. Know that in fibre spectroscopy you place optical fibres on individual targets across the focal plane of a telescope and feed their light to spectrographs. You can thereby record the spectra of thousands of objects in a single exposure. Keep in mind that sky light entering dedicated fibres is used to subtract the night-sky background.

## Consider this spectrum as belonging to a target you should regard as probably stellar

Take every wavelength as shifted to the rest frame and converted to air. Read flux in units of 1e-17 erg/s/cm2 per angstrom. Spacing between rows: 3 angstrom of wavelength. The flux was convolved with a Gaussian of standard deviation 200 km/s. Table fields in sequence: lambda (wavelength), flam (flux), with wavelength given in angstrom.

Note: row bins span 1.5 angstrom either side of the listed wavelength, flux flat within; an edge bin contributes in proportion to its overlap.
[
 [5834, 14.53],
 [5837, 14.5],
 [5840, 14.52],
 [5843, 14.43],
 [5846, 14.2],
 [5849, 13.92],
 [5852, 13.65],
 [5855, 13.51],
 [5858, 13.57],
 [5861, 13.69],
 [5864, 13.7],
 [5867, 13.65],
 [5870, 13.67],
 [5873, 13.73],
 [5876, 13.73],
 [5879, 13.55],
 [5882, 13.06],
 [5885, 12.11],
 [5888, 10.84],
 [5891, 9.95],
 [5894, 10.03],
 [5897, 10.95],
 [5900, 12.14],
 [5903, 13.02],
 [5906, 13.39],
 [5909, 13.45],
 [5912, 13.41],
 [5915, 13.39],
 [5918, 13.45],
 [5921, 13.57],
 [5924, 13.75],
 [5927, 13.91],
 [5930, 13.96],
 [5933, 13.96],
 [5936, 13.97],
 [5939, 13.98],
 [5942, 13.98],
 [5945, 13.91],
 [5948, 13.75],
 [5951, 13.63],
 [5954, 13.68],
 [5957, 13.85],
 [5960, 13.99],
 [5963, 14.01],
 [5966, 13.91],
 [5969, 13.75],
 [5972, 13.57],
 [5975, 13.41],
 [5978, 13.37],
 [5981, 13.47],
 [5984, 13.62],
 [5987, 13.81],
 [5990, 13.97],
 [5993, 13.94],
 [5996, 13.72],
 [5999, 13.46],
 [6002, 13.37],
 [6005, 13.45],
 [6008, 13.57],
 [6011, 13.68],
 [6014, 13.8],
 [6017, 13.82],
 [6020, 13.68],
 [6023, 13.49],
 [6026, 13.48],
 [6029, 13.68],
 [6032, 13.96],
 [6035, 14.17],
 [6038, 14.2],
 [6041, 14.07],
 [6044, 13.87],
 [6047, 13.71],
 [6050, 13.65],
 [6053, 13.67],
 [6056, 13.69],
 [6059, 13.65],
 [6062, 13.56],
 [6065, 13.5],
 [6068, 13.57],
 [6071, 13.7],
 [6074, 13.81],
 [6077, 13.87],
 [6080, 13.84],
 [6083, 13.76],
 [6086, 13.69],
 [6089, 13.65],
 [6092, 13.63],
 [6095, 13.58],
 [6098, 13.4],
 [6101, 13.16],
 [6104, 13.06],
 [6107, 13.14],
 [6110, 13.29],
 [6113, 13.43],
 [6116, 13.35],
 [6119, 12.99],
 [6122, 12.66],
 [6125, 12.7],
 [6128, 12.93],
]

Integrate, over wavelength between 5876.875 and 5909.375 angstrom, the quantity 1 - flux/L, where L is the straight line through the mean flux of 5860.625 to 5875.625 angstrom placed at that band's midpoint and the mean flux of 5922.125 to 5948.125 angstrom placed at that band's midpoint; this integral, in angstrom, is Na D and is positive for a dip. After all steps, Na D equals 4.1 angstrom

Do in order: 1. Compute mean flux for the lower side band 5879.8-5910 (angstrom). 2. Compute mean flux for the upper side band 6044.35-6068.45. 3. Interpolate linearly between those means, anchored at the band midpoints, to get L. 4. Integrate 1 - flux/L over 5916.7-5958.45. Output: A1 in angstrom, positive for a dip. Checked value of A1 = -4.9 angstrom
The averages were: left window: 11.9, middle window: 13.8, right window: 13.6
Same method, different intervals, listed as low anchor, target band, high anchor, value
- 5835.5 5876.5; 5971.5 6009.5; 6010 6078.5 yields 0.5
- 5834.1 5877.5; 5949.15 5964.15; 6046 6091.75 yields 0.0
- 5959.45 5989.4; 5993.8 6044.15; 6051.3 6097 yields -0.2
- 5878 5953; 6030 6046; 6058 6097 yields -0.6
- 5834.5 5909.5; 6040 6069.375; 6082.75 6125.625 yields -1.0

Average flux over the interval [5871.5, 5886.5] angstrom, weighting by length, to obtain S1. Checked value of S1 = 13.2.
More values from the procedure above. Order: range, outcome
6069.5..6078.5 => 13.8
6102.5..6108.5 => 13.1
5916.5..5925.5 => 13.6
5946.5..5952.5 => 13.7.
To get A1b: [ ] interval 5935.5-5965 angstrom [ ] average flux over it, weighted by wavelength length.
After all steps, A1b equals 13.9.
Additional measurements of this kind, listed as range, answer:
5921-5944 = 13.9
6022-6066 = 13.8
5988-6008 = 13.6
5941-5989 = 13.7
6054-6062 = 13.6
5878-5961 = 13.1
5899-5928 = 13.4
